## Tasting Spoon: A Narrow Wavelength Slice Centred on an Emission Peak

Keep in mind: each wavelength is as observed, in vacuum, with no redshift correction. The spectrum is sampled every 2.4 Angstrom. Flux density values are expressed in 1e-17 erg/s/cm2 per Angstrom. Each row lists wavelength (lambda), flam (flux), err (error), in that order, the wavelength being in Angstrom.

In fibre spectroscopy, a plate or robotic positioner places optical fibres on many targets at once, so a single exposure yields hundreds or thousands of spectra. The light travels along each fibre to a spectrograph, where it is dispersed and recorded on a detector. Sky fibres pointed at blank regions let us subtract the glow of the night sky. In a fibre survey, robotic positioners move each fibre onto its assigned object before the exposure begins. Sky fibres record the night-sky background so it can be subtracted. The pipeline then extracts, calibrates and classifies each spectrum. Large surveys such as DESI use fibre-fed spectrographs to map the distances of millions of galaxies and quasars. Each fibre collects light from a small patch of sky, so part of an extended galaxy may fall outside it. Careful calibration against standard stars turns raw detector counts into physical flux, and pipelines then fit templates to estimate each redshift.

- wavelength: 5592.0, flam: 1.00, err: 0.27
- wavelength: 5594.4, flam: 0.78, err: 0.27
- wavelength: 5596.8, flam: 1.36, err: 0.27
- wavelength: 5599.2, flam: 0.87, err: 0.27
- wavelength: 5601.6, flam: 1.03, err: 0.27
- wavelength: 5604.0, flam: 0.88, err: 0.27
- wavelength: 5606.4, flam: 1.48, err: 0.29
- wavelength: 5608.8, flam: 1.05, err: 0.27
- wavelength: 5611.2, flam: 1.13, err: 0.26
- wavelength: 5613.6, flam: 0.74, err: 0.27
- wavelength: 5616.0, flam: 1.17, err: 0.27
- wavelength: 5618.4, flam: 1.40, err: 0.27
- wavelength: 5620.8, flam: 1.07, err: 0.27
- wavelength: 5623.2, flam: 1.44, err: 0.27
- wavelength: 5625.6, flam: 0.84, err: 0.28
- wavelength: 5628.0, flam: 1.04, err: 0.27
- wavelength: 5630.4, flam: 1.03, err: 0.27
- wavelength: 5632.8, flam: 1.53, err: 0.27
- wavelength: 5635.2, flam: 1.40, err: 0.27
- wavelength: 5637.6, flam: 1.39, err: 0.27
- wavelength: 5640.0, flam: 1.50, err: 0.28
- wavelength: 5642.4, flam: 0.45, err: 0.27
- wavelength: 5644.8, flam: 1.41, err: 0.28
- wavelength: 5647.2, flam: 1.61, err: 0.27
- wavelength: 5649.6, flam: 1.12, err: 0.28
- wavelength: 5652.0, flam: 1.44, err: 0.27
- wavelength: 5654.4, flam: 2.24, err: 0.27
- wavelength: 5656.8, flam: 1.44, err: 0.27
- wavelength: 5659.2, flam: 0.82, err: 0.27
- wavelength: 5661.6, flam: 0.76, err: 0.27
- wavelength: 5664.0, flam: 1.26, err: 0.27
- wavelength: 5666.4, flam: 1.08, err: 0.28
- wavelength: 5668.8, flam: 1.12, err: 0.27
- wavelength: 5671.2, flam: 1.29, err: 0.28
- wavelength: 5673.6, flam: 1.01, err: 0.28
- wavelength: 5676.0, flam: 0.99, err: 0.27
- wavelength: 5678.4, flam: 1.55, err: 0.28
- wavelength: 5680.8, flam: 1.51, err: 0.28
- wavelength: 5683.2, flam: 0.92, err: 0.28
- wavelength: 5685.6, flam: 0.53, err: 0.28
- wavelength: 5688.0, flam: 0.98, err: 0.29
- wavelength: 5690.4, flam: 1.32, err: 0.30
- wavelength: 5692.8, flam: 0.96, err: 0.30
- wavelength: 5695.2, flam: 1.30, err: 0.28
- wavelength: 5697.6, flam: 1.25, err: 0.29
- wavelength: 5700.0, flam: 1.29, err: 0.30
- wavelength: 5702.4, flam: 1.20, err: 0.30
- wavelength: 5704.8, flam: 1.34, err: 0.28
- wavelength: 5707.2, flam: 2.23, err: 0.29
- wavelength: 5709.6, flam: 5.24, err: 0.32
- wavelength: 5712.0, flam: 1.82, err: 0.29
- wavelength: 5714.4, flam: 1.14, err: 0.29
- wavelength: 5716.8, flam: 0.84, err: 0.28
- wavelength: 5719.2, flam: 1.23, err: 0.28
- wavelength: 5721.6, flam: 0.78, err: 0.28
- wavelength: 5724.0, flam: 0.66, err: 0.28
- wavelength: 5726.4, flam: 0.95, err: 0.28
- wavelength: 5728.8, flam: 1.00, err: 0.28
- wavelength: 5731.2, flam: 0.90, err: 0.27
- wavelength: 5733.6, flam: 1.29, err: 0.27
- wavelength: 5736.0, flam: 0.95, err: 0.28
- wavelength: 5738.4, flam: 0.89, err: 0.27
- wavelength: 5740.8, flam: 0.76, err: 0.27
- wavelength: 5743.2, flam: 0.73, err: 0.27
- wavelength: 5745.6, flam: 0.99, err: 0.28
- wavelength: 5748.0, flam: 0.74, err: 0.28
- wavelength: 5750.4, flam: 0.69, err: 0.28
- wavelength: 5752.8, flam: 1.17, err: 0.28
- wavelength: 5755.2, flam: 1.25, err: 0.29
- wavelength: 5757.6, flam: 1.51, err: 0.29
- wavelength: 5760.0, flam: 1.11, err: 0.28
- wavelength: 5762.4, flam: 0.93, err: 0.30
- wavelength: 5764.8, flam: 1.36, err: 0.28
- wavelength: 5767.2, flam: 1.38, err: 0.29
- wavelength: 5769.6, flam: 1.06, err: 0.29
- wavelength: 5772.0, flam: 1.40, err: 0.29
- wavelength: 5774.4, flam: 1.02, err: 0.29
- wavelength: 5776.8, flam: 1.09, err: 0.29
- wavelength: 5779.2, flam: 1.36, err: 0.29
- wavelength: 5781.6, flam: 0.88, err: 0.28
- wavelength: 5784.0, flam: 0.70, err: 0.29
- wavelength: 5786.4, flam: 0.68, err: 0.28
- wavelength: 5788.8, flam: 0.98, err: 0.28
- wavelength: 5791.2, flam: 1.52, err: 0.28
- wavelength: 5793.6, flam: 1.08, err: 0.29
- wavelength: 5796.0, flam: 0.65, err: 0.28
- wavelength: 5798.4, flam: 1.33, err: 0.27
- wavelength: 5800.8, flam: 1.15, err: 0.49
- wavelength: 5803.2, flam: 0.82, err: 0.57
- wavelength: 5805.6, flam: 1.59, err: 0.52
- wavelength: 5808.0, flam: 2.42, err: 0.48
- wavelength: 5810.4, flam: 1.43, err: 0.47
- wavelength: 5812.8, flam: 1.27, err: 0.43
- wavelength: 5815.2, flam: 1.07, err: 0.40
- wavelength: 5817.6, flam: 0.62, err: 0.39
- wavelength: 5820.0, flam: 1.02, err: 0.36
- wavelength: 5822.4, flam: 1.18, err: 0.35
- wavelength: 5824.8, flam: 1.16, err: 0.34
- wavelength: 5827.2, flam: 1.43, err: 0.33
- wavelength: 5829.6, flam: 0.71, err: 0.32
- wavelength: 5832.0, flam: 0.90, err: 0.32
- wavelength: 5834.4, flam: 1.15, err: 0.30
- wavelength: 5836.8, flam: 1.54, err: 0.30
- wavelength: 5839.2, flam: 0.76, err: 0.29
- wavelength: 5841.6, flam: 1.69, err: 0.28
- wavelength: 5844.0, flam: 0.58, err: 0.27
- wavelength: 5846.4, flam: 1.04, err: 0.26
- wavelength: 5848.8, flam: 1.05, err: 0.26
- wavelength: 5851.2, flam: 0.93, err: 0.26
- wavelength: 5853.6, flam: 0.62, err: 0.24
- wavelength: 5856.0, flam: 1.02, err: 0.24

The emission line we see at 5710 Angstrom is [O III] 5007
